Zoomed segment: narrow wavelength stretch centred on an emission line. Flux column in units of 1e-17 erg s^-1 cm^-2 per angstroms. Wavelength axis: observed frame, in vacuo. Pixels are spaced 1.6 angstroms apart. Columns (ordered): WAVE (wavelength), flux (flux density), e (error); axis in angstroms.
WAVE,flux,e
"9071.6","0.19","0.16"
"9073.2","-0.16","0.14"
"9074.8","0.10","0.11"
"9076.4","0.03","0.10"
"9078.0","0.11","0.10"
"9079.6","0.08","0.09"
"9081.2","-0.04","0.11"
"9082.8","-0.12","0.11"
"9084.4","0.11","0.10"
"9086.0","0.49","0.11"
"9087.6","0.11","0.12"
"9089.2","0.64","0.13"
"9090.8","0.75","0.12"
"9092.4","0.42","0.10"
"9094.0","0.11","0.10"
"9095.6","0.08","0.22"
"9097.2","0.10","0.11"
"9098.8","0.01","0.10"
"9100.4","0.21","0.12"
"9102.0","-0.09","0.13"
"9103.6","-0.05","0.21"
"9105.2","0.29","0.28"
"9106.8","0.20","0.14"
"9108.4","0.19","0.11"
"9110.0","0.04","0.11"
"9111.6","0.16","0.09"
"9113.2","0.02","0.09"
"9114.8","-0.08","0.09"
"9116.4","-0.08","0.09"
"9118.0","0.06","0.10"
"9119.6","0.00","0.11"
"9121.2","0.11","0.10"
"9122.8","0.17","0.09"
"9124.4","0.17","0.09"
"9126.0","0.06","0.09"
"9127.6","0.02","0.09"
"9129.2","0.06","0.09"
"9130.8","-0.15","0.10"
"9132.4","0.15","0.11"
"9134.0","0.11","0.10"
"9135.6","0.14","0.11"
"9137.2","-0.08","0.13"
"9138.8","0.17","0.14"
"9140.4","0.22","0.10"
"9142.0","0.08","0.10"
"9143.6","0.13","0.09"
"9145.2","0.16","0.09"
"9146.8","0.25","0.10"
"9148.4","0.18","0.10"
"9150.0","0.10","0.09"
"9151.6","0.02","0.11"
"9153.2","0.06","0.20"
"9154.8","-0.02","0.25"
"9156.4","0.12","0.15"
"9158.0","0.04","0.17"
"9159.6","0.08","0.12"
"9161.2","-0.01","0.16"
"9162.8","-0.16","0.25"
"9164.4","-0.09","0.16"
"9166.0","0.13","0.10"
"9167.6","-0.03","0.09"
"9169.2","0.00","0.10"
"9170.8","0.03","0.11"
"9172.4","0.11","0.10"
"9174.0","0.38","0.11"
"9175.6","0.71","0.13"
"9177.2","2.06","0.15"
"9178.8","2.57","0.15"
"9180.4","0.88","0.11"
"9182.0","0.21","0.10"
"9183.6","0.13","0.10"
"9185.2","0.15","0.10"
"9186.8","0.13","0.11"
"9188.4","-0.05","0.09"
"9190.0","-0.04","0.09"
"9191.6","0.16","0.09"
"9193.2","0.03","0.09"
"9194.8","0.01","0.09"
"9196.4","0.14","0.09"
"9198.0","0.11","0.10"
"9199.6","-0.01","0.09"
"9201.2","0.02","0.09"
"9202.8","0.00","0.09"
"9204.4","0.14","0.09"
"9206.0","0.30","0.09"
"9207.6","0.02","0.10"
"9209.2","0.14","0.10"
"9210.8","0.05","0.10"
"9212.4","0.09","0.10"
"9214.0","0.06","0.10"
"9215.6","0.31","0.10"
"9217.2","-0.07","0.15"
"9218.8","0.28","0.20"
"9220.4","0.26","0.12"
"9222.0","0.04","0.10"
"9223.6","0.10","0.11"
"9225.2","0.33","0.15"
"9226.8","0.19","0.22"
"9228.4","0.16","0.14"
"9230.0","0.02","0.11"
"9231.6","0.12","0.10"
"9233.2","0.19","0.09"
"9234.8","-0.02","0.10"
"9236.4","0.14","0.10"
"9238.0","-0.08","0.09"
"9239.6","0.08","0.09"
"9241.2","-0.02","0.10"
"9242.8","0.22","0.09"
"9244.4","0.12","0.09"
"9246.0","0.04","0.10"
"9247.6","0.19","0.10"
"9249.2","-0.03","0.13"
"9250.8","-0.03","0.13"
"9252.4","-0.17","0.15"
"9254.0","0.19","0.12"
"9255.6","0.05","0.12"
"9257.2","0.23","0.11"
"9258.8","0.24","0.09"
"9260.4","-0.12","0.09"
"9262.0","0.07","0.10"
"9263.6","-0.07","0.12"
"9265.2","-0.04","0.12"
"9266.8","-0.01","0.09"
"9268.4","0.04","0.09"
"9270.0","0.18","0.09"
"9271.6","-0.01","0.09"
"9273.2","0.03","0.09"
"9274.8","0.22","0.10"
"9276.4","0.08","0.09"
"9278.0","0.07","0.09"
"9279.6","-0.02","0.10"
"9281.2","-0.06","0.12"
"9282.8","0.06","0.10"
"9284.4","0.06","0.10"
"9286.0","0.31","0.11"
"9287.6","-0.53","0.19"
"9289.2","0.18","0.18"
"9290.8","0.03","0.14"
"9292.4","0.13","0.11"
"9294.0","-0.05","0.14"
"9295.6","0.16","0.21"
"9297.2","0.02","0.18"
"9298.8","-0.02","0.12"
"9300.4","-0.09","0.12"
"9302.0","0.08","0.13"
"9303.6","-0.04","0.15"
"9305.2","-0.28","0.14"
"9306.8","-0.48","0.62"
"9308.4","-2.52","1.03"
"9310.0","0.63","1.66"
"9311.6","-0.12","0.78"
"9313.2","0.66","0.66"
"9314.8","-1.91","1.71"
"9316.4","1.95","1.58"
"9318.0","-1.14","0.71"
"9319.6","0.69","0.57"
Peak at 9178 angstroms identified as [O III]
